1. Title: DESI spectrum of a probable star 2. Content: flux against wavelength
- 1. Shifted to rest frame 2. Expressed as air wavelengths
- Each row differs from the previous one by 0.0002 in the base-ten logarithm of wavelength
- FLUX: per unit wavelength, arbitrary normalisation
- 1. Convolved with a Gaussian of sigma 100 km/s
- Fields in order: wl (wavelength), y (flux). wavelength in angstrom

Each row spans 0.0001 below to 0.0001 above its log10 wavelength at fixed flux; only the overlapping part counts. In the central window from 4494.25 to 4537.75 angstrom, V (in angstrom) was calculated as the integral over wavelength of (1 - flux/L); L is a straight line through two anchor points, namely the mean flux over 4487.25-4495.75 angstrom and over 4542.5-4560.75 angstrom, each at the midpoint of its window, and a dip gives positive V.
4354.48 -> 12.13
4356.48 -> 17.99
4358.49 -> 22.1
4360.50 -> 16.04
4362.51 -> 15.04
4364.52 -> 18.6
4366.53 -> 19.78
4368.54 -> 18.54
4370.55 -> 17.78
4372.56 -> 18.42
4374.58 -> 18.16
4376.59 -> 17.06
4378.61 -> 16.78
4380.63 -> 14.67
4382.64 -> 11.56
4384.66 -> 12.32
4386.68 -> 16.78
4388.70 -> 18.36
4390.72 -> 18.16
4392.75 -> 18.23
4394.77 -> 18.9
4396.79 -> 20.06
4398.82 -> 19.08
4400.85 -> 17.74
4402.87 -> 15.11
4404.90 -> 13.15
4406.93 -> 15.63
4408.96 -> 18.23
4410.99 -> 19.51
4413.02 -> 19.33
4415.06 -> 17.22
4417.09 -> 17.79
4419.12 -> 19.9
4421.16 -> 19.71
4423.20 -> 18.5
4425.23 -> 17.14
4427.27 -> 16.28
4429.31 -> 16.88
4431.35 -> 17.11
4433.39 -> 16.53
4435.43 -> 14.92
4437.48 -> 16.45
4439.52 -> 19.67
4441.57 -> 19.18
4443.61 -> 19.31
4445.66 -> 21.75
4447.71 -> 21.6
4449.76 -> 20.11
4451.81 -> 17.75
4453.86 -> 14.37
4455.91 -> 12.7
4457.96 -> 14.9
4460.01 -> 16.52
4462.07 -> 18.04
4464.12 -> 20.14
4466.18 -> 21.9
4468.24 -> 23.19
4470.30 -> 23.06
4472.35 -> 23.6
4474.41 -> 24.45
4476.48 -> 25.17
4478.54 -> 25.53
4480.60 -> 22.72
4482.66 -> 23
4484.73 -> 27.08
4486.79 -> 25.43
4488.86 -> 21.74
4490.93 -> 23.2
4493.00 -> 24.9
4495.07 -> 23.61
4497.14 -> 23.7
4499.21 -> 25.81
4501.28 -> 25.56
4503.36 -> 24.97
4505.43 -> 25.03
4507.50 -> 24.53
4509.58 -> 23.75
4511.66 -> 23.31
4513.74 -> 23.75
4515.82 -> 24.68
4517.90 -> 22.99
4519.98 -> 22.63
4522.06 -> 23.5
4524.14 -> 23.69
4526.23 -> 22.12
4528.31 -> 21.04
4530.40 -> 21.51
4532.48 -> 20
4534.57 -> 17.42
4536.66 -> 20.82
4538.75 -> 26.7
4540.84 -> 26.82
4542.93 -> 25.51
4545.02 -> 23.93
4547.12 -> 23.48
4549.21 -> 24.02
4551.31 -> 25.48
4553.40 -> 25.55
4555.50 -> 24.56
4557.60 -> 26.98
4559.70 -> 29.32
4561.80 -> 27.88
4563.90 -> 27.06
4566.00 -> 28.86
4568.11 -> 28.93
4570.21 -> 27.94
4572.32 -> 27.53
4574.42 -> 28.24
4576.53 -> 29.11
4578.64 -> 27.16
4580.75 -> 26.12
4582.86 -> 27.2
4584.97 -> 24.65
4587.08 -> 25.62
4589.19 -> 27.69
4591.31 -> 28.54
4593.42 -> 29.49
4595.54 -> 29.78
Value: 2.1 angstrom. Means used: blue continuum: 23.5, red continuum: 25.4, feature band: 23.1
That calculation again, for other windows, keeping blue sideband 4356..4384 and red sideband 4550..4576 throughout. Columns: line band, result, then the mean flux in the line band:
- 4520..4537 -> 2.78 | 21.4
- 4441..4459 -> 2.92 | 17.9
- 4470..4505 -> -1.45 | 24.4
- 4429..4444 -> 2.37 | 17.5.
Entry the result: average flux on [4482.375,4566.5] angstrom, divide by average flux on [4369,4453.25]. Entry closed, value 1.38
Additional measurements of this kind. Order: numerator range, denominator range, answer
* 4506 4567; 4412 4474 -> 1.30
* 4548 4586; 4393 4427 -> 1.51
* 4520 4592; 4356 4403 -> 1.46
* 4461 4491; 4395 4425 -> 1.29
